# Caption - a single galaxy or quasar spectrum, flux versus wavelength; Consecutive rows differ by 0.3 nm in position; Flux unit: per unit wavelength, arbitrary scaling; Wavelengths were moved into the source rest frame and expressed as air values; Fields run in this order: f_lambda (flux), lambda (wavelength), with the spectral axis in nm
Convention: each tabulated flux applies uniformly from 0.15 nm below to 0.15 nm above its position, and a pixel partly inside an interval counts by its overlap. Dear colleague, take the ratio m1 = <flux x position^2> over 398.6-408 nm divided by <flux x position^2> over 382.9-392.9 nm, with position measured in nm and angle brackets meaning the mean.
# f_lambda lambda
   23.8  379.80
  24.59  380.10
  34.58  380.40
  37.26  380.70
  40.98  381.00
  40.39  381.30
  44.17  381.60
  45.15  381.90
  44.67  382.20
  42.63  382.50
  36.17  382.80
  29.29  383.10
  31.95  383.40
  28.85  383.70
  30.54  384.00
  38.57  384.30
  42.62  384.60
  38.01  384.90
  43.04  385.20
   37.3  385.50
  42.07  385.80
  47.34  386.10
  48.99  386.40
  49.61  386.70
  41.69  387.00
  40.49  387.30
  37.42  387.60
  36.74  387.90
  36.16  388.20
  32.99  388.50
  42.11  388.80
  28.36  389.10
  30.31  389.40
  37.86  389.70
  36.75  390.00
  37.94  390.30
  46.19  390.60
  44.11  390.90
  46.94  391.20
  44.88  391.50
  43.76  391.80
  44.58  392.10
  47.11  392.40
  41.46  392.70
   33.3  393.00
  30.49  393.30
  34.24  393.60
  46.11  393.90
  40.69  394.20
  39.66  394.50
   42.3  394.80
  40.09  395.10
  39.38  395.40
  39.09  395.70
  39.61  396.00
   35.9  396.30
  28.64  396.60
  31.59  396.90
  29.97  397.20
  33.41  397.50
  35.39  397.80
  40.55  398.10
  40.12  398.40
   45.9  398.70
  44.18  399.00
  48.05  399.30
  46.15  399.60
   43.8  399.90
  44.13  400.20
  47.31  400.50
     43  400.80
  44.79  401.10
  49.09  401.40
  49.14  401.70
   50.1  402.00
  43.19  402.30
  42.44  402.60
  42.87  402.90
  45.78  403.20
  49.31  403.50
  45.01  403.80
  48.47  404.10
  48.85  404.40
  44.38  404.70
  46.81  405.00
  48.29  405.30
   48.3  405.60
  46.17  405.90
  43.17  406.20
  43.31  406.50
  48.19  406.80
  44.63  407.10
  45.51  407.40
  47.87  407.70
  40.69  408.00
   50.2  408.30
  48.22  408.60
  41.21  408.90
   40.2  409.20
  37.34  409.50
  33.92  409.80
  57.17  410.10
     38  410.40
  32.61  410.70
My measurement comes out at 1.26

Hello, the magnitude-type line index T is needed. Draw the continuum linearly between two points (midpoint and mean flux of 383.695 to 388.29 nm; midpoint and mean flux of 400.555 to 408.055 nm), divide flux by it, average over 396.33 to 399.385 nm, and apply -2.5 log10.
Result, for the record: 0.18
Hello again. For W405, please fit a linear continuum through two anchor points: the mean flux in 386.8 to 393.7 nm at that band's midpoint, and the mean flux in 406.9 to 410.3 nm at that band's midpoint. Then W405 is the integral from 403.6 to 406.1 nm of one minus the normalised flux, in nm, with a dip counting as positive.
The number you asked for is -0.22 nm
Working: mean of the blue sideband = 39.1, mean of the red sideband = 44.2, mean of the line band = 47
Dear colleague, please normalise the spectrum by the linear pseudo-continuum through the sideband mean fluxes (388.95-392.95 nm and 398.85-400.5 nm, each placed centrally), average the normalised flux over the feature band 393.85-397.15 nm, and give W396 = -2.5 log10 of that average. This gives 0.14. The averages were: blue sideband 40.6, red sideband 45.4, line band 38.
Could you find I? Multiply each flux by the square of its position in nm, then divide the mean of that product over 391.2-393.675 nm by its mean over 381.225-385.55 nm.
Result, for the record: 1.11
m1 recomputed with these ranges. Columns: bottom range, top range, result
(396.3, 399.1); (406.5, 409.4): 1.30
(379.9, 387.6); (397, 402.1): 1.19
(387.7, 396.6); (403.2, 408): 1.27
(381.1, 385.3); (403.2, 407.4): 1.36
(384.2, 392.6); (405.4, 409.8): 1.19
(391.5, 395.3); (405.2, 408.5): 1.22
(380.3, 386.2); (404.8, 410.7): 1.30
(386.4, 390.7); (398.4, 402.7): 1.26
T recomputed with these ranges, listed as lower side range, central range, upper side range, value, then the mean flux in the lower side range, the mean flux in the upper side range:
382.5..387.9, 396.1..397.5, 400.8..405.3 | 0.34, 39.1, 46.4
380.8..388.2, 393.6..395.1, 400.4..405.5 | 0.06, 39.9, 46.4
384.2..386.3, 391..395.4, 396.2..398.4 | -0.13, 41.5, 34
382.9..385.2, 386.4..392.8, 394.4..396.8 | -0.12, 34.9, 37.9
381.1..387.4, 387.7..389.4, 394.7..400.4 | 0.15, 40.2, 39.4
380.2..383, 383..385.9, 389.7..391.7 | 0.13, 40.2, 42.5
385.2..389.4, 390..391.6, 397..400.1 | -0.08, 39.9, 40.7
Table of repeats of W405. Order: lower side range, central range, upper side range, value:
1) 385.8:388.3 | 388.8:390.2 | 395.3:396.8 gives 0.22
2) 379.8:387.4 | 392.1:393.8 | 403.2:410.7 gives 0.13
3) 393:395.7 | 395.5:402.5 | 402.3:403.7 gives 0.13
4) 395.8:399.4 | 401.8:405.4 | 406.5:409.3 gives -0.37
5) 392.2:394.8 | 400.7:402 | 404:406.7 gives -0.09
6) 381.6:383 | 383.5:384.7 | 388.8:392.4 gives 0.20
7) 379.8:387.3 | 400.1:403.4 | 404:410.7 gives -0.18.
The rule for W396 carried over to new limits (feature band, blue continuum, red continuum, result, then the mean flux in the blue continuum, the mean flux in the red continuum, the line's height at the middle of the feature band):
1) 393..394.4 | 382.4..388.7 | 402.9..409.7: 0.11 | 38.7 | 45.4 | 41.3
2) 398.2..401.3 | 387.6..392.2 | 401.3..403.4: 0.00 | 39.2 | 46.1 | 44.7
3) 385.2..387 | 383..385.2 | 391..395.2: -0.22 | 35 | 41.2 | 36.3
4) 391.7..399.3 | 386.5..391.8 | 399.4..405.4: 0.10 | 39.7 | 46.1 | 42.8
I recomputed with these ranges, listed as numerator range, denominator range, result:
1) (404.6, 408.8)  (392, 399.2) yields 1.26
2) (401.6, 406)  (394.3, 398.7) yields 1.30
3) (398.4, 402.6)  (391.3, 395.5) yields 1.17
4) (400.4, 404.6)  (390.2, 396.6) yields 1.20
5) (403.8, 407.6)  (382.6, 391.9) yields 1.30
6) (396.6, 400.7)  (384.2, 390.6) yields 1.08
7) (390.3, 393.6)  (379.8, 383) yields 1.15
